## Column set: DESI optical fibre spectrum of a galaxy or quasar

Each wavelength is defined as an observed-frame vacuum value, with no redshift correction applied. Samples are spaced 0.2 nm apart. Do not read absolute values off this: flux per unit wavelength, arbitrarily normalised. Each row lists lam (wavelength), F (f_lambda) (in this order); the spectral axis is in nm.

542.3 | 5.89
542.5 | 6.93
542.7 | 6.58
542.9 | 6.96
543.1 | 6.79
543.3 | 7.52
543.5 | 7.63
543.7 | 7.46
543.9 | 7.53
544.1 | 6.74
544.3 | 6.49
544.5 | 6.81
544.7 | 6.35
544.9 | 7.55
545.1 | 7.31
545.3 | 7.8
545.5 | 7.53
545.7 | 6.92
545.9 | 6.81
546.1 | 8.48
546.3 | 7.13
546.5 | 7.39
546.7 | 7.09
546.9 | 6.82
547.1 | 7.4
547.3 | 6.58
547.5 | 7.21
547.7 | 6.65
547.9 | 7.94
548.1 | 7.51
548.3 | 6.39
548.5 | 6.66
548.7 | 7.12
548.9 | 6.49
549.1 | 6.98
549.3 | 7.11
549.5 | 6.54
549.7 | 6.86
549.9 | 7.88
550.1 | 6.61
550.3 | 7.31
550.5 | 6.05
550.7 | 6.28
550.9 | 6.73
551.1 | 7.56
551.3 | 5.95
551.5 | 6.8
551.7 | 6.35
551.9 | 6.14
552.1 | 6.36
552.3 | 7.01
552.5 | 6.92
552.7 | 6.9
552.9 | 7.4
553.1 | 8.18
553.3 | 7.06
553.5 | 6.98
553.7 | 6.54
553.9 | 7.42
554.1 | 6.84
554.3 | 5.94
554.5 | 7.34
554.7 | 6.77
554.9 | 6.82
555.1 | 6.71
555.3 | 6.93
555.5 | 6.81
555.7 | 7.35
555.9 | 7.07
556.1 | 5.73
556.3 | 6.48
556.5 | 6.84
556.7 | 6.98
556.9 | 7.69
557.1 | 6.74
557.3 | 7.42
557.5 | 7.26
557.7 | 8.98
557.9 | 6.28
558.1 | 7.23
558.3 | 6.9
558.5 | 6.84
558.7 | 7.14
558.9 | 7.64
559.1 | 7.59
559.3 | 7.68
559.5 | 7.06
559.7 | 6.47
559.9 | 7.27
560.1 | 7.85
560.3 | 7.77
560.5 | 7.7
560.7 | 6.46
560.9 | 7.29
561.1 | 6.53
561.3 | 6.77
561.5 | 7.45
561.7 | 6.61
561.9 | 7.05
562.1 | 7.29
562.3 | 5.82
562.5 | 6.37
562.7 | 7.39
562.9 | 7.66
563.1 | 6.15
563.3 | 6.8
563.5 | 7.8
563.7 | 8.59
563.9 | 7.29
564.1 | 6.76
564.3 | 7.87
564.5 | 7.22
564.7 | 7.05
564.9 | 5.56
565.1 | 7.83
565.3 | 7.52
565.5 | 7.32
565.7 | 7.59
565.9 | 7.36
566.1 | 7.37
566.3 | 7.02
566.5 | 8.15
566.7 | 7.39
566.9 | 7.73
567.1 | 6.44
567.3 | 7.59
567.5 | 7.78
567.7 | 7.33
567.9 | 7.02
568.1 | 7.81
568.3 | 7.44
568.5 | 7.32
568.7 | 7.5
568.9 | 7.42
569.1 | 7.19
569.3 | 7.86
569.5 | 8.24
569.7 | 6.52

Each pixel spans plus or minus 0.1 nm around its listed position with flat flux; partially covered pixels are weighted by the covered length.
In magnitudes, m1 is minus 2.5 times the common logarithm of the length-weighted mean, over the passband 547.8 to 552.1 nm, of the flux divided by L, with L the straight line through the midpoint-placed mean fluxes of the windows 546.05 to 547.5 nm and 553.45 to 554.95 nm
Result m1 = 0.038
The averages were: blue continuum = 7.22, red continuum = 6.83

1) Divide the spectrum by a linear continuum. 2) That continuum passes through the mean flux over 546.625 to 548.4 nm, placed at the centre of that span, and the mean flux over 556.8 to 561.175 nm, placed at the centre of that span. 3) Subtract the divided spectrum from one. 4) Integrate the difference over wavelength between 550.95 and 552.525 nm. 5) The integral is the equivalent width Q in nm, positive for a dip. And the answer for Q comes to 0.11 nm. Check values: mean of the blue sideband 7.07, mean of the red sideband 7.27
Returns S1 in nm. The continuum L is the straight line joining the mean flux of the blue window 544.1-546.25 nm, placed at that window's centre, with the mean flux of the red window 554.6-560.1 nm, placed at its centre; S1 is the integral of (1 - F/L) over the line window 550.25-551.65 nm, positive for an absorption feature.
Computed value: 0.10 nm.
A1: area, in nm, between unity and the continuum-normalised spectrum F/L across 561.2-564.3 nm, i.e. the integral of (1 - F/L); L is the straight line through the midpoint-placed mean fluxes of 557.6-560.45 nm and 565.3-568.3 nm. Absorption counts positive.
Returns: 0.13 nm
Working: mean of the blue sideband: 7.34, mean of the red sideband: 7.43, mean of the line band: 7.08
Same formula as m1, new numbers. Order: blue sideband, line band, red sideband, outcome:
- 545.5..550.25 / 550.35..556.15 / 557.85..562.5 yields 0.042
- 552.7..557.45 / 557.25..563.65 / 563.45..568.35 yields 0.003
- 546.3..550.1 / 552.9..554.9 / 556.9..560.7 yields 0.024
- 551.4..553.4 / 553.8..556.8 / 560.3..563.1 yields 0.019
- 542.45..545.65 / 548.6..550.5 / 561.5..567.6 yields 0.032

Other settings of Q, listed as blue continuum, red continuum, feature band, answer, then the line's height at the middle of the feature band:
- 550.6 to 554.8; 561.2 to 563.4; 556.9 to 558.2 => -0.10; 6.84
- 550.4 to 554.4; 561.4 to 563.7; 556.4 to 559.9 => -0.16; 6.91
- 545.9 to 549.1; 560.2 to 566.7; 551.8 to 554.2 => 0.05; 7.13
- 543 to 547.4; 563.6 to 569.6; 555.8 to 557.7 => 0.08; 7.31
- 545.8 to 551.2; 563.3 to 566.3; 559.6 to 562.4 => 0.09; 7.26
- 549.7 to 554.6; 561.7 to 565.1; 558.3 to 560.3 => -0.09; 6.98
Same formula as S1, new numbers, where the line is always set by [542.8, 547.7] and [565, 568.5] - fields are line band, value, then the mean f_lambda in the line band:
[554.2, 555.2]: 0.08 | 6.72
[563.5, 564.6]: -0.02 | 7.57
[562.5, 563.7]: 0.03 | 7.21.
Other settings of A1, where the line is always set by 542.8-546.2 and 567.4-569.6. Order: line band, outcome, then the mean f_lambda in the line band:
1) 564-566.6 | 0.08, 7.28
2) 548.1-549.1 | 0.07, 6.78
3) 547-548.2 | 0.01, 7.22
